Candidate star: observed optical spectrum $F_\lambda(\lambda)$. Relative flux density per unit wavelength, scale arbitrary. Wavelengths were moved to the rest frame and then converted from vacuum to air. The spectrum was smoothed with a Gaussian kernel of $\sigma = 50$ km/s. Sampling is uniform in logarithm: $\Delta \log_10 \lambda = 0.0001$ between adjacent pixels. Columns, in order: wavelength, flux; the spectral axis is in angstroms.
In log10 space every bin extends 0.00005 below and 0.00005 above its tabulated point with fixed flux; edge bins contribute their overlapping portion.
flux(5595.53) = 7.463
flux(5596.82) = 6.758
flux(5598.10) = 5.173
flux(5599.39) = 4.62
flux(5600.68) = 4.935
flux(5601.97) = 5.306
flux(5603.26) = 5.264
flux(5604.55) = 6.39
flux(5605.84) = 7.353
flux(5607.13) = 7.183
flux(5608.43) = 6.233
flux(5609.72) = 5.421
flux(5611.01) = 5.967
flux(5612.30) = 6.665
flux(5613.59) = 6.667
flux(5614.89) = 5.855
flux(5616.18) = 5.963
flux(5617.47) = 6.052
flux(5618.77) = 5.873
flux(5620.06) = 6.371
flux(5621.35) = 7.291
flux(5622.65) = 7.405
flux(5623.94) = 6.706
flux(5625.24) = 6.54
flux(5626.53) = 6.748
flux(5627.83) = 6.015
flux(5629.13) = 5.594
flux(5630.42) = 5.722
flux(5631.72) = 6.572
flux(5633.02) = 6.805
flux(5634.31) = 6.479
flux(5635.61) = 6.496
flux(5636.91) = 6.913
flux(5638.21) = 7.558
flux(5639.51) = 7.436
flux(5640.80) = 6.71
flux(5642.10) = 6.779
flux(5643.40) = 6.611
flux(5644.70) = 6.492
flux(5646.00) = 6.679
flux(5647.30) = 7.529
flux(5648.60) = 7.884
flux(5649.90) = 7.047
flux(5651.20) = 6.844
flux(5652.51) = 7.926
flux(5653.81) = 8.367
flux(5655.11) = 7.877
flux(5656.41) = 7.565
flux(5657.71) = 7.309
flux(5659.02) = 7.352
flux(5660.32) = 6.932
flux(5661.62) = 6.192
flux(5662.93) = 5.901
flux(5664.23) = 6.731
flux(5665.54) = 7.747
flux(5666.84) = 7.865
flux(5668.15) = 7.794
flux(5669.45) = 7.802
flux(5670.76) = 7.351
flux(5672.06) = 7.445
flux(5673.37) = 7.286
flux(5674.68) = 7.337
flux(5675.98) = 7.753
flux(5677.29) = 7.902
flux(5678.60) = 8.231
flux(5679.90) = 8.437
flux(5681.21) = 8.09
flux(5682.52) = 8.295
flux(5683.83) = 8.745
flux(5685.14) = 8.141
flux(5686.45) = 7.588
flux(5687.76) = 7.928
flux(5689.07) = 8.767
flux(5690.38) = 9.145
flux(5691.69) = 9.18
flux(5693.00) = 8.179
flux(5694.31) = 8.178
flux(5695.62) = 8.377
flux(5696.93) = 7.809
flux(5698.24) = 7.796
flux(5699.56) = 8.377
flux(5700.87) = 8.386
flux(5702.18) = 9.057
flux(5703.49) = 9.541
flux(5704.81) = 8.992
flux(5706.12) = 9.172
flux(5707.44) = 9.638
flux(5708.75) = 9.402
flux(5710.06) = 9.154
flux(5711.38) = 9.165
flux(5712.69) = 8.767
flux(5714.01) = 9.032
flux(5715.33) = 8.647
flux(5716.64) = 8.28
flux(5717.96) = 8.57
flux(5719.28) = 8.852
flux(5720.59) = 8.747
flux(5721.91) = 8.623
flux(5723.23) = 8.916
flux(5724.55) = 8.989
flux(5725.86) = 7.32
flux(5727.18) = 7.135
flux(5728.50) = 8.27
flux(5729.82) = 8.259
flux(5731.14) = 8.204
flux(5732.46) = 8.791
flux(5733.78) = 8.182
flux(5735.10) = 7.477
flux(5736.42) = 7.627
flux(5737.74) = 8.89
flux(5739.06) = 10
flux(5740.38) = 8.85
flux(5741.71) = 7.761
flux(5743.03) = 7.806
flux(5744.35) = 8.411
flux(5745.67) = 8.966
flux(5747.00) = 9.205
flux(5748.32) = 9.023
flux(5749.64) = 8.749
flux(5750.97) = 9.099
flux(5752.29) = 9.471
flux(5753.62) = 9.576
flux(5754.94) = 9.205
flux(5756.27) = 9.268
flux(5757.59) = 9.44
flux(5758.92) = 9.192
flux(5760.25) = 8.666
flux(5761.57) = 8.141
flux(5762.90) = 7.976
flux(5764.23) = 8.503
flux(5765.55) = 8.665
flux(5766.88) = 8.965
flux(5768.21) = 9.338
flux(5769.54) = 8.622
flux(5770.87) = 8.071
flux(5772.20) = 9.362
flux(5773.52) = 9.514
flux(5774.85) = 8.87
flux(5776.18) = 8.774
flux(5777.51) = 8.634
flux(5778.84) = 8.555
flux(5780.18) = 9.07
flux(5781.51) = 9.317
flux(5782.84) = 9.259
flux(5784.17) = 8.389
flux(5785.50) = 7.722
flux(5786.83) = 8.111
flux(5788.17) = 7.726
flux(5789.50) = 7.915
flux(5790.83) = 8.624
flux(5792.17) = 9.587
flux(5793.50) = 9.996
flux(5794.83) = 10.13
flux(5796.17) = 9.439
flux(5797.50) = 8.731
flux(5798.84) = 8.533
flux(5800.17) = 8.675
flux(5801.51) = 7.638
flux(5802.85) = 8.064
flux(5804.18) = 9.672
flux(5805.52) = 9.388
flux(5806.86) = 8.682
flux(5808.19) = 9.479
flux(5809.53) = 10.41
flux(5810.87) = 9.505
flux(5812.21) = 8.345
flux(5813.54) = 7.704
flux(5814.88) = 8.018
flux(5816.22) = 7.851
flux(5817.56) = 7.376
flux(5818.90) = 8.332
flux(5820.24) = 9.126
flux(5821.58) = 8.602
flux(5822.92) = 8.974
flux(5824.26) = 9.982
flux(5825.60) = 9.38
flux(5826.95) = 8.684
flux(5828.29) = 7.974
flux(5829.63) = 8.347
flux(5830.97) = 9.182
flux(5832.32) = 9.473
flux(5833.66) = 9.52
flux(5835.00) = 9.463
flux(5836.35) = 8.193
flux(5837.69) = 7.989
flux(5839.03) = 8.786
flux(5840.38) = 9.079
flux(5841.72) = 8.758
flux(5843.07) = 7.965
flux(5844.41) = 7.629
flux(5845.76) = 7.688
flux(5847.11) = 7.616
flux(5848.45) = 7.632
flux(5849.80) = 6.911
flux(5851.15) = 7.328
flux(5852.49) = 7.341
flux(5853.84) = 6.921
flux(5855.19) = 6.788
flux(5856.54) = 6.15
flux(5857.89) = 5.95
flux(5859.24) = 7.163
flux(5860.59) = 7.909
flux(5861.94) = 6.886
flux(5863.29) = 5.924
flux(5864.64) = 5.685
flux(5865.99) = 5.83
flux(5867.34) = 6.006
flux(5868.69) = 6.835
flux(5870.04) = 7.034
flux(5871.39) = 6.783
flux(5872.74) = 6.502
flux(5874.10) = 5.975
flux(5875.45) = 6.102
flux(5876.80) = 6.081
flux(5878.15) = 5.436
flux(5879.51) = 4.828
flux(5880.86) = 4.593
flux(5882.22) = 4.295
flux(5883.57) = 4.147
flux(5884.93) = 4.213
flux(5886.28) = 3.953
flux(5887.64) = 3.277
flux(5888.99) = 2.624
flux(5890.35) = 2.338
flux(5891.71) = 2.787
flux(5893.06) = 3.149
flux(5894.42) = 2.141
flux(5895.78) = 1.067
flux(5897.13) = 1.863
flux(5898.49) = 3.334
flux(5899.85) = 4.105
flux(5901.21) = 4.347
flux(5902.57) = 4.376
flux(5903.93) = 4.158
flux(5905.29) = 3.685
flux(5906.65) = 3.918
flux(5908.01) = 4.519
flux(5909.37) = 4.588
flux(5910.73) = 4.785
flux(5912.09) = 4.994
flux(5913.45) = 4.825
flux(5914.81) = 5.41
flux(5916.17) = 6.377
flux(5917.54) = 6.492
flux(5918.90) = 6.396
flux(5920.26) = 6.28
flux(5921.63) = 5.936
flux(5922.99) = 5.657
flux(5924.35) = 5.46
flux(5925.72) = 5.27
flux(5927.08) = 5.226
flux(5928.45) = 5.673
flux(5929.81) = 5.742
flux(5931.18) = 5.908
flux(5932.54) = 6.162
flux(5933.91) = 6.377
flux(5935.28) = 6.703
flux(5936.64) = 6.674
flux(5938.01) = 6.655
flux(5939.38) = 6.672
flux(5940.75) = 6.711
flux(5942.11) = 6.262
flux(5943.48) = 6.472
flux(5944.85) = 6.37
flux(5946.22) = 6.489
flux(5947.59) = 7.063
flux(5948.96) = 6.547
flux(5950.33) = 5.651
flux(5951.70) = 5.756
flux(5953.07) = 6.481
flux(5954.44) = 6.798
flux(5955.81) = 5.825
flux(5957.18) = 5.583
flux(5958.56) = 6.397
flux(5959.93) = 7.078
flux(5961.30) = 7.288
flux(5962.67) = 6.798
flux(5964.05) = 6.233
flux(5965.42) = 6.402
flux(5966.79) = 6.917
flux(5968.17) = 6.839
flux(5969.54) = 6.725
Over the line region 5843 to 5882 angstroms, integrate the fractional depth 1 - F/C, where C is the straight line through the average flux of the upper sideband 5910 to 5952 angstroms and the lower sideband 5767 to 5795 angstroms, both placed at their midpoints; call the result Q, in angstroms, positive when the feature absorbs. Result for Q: 4.09 angstroms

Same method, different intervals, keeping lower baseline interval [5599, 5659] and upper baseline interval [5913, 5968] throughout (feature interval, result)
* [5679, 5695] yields -4.5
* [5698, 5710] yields -4.5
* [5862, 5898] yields 9.6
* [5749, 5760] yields -4.7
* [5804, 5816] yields -4.8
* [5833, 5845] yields -4.2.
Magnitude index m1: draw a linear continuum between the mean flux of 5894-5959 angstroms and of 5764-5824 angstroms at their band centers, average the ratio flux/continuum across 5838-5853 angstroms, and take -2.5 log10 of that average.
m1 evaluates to -0.06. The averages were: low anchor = 8.77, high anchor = 5.43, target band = 7.9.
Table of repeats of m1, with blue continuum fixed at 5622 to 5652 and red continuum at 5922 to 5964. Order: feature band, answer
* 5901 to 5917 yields 0.322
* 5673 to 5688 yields -0.192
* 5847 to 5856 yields -0.123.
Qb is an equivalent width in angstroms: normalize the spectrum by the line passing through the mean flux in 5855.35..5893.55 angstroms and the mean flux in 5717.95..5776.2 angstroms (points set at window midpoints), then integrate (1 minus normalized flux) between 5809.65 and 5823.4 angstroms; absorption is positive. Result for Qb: -3.2 angstroms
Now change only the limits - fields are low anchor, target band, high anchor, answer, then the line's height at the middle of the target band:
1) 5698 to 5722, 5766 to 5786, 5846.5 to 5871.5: -2.3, 7.94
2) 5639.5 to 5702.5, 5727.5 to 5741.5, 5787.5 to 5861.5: -0.7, 7.99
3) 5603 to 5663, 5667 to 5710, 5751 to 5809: -4.4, 7.54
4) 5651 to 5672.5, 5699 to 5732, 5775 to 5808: -3.1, 7.95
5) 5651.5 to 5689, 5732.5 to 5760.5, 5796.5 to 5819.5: -2.1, 8.19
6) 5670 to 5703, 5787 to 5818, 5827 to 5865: -3.5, 7.86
